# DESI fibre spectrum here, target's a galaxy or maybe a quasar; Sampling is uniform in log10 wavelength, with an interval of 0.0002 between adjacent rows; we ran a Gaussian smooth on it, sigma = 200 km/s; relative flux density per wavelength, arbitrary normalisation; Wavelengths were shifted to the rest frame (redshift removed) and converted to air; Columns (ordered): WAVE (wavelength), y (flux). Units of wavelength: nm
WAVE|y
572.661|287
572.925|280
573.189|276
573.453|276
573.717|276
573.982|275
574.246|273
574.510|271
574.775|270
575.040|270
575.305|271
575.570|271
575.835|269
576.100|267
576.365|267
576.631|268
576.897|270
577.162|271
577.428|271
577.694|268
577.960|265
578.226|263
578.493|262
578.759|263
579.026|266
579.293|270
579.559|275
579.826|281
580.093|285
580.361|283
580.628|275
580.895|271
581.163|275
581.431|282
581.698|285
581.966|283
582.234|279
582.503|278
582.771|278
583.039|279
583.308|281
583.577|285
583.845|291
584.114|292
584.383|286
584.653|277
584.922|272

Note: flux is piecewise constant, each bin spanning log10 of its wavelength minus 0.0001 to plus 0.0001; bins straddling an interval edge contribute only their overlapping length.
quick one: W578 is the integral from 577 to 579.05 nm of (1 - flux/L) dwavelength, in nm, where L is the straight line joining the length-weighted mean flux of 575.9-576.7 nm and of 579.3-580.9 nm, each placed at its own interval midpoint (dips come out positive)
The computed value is 0.05 nm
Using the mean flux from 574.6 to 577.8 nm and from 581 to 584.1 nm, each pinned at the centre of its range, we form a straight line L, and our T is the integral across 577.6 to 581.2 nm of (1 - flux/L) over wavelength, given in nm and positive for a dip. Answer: 0.05 nm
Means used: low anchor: 269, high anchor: 282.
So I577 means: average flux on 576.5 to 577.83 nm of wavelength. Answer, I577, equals 270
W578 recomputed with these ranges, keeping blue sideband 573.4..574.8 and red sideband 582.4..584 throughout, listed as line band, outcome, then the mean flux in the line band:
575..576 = 0.02 nm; 270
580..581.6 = 0.01 nm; 278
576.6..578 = 0.04 nm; 269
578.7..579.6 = 0.03 nm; 268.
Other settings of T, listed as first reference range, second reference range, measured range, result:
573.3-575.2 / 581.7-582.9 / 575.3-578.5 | 0.08 nm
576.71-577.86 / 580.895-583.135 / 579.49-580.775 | -0.02 nm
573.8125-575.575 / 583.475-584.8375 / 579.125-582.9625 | 0.04 nm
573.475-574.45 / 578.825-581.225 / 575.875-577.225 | 0.03 nm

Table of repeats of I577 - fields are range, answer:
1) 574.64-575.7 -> 270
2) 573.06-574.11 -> 276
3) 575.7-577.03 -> 268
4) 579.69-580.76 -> 281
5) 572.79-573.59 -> 277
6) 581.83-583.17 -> 279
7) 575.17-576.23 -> 270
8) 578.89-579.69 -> 270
